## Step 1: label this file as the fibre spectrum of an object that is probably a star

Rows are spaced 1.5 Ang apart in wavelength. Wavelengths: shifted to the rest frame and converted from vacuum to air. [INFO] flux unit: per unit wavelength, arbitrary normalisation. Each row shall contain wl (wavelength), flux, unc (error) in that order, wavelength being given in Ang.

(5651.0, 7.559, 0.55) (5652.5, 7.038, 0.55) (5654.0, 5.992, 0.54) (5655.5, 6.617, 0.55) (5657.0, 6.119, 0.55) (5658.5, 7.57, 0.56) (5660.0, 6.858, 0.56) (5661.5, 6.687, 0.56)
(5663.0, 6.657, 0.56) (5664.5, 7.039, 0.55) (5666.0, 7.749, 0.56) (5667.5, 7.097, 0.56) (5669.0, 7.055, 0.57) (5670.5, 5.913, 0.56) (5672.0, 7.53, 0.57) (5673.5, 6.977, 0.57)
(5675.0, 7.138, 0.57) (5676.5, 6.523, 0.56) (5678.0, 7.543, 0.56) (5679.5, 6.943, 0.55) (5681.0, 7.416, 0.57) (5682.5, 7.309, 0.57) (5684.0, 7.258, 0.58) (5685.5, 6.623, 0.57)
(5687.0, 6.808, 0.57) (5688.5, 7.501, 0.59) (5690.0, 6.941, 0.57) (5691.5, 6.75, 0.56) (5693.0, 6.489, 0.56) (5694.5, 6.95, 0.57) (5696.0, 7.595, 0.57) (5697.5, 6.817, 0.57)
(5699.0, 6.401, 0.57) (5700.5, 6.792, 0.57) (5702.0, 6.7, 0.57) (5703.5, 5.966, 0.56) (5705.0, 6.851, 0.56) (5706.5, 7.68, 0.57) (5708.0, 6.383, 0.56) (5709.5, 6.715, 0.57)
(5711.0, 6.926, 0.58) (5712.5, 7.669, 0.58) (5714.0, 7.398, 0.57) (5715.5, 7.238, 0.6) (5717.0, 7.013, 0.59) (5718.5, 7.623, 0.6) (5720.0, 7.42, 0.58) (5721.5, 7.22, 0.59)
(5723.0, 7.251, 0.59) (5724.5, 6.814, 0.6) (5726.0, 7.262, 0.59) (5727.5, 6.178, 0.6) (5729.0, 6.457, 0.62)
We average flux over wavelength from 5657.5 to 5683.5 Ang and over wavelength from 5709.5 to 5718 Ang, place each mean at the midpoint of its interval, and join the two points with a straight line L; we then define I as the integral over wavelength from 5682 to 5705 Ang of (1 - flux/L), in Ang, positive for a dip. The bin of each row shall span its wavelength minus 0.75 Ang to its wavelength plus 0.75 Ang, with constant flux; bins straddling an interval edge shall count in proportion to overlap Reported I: 0.9 Ang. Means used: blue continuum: 7.05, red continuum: 7.21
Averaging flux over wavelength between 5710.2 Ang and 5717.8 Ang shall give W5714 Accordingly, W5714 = 7.25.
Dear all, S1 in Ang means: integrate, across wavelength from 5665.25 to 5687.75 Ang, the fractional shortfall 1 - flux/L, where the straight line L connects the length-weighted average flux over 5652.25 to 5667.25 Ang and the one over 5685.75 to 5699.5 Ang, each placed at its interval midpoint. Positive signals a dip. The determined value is -0.6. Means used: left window 6.83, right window 6.92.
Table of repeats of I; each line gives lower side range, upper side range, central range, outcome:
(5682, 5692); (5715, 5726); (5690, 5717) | 0.8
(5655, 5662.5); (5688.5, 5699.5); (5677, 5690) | -0.5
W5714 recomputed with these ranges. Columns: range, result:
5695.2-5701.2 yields 6.9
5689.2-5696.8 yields 6.95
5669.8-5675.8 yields 6.89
